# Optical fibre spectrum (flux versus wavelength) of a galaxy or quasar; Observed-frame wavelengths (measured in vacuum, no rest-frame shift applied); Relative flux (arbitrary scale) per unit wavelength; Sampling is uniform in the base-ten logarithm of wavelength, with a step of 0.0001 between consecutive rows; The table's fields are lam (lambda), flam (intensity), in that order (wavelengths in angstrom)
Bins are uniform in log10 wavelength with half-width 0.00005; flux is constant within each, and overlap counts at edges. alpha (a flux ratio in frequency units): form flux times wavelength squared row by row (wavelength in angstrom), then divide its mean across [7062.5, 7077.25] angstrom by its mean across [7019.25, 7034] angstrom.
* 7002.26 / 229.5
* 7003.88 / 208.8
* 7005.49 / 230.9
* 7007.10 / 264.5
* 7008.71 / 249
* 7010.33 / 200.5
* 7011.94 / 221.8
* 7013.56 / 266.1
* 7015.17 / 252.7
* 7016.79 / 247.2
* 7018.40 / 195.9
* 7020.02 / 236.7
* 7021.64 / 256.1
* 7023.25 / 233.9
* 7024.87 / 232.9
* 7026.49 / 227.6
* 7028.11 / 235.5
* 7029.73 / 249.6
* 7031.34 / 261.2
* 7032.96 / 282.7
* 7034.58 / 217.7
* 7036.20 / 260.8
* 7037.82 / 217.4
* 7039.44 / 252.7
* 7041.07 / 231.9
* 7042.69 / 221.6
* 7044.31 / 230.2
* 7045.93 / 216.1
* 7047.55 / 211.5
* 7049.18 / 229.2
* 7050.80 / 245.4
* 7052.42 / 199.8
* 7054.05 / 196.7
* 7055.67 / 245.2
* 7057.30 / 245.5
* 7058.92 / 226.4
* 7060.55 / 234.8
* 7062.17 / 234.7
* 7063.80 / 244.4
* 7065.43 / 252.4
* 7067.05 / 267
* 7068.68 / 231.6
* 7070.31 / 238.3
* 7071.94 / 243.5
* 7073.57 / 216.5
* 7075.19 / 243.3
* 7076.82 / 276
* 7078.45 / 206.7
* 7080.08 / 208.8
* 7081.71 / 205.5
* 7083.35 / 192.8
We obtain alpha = 1.01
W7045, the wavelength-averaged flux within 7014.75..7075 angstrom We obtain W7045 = 236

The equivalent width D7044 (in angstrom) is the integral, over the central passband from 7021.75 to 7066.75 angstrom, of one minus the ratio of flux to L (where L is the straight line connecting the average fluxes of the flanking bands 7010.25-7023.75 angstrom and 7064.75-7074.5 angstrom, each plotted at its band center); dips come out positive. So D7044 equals 0.7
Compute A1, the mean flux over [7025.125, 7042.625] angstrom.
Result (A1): 242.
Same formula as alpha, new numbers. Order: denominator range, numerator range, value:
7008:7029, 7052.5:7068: 1.02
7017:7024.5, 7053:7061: 0.99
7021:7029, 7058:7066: 1.02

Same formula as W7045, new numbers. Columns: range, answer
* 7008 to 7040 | 240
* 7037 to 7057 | 225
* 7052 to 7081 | 234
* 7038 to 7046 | 231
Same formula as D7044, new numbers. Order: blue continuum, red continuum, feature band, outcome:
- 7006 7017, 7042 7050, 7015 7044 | -0.9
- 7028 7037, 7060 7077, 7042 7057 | 1.5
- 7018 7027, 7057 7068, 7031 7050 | 0.1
